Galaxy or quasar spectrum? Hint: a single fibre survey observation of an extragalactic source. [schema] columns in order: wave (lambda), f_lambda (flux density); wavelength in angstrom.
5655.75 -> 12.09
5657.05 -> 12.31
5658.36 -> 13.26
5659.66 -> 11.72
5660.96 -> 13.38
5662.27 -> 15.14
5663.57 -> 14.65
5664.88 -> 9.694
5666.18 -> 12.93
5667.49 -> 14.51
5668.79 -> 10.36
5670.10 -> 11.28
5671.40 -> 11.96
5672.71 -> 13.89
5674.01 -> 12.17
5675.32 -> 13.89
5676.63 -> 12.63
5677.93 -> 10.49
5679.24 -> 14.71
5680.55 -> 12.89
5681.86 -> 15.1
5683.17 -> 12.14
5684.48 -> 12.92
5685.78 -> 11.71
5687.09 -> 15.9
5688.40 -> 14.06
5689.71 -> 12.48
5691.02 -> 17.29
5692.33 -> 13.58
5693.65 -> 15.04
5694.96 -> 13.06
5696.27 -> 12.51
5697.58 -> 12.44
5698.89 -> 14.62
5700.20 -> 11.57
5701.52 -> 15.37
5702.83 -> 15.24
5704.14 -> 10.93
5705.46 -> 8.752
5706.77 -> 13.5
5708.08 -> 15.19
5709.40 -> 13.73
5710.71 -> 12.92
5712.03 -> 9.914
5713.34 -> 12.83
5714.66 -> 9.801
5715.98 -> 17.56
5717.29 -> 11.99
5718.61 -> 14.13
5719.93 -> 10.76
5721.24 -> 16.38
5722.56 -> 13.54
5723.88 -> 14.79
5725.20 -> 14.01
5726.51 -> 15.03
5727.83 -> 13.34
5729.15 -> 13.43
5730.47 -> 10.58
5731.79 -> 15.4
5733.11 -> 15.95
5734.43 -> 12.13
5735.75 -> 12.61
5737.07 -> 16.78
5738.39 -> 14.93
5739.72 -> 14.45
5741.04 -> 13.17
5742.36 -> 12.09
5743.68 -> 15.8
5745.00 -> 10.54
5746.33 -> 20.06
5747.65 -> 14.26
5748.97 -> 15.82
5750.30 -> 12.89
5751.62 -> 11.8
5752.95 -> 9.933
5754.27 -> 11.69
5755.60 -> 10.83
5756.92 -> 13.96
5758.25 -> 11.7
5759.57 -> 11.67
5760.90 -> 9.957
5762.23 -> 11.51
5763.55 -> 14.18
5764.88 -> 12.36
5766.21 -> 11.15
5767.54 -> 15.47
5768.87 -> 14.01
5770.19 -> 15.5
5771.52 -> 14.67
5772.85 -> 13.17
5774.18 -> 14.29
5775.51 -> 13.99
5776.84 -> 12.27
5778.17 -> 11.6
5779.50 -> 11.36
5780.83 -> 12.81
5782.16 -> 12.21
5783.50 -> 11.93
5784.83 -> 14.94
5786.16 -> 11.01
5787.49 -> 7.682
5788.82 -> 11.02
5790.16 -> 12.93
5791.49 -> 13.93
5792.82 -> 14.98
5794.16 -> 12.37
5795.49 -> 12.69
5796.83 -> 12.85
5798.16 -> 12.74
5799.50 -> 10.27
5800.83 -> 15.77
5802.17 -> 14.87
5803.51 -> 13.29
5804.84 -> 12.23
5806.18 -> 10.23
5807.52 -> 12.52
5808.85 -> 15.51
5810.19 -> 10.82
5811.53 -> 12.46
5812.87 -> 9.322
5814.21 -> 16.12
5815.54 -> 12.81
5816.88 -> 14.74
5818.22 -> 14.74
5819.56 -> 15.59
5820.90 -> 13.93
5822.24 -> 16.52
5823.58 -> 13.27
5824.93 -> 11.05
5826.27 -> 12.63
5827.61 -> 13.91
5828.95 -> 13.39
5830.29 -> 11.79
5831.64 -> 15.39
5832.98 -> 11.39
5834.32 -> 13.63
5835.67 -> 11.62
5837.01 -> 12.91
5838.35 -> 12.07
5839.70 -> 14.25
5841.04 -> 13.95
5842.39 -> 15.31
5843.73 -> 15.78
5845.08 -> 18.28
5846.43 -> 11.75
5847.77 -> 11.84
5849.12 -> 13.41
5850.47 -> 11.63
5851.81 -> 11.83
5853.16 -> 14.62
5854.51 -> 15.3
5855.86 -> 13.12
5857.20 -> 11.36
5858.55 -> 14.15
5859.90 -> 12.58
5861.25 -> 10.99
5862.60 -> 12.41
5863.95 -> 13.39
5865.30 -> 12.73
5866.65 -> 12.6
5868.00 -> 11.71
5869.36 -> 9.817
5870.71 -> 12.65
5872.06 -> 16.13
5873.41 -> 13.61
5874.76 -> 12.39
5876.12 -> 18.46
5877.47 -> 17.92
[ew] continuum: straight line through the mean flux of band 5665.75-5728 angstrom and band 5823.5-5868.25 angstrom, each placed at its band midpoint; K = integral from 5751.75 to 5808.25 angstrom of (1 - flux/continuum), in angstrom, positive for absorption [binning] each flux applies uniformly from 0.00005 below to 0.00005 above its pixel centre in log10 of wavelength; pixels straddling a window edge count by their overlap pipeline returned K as 2.6 angstrom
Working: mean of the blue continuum 13.2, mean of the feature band 12.6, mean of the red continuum 13.1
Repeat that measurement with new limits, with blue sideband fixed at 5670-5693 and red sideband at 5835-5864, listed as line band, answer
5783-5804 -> 0.95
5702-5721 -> 0.80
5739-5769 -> 0.72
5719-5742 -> -1.06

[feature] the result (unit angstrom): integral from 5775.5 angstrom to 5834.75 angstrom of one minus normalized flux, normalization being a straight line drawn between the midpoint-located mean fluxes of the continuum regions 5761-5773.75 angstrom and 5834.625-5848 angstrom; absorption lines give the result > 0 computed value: 3.1 angstrom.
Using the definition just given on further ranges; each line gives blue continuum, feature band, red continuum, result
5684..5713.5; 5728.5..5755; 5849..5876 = -1.0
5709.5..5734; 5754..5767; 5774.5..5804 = 1.0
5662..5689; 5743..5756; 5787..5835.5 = -0.4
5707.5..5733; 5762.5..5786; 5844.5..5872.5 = 0.1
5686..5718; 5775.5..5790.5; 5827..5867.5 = 1.6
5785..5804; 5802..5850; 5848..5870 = -3.0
